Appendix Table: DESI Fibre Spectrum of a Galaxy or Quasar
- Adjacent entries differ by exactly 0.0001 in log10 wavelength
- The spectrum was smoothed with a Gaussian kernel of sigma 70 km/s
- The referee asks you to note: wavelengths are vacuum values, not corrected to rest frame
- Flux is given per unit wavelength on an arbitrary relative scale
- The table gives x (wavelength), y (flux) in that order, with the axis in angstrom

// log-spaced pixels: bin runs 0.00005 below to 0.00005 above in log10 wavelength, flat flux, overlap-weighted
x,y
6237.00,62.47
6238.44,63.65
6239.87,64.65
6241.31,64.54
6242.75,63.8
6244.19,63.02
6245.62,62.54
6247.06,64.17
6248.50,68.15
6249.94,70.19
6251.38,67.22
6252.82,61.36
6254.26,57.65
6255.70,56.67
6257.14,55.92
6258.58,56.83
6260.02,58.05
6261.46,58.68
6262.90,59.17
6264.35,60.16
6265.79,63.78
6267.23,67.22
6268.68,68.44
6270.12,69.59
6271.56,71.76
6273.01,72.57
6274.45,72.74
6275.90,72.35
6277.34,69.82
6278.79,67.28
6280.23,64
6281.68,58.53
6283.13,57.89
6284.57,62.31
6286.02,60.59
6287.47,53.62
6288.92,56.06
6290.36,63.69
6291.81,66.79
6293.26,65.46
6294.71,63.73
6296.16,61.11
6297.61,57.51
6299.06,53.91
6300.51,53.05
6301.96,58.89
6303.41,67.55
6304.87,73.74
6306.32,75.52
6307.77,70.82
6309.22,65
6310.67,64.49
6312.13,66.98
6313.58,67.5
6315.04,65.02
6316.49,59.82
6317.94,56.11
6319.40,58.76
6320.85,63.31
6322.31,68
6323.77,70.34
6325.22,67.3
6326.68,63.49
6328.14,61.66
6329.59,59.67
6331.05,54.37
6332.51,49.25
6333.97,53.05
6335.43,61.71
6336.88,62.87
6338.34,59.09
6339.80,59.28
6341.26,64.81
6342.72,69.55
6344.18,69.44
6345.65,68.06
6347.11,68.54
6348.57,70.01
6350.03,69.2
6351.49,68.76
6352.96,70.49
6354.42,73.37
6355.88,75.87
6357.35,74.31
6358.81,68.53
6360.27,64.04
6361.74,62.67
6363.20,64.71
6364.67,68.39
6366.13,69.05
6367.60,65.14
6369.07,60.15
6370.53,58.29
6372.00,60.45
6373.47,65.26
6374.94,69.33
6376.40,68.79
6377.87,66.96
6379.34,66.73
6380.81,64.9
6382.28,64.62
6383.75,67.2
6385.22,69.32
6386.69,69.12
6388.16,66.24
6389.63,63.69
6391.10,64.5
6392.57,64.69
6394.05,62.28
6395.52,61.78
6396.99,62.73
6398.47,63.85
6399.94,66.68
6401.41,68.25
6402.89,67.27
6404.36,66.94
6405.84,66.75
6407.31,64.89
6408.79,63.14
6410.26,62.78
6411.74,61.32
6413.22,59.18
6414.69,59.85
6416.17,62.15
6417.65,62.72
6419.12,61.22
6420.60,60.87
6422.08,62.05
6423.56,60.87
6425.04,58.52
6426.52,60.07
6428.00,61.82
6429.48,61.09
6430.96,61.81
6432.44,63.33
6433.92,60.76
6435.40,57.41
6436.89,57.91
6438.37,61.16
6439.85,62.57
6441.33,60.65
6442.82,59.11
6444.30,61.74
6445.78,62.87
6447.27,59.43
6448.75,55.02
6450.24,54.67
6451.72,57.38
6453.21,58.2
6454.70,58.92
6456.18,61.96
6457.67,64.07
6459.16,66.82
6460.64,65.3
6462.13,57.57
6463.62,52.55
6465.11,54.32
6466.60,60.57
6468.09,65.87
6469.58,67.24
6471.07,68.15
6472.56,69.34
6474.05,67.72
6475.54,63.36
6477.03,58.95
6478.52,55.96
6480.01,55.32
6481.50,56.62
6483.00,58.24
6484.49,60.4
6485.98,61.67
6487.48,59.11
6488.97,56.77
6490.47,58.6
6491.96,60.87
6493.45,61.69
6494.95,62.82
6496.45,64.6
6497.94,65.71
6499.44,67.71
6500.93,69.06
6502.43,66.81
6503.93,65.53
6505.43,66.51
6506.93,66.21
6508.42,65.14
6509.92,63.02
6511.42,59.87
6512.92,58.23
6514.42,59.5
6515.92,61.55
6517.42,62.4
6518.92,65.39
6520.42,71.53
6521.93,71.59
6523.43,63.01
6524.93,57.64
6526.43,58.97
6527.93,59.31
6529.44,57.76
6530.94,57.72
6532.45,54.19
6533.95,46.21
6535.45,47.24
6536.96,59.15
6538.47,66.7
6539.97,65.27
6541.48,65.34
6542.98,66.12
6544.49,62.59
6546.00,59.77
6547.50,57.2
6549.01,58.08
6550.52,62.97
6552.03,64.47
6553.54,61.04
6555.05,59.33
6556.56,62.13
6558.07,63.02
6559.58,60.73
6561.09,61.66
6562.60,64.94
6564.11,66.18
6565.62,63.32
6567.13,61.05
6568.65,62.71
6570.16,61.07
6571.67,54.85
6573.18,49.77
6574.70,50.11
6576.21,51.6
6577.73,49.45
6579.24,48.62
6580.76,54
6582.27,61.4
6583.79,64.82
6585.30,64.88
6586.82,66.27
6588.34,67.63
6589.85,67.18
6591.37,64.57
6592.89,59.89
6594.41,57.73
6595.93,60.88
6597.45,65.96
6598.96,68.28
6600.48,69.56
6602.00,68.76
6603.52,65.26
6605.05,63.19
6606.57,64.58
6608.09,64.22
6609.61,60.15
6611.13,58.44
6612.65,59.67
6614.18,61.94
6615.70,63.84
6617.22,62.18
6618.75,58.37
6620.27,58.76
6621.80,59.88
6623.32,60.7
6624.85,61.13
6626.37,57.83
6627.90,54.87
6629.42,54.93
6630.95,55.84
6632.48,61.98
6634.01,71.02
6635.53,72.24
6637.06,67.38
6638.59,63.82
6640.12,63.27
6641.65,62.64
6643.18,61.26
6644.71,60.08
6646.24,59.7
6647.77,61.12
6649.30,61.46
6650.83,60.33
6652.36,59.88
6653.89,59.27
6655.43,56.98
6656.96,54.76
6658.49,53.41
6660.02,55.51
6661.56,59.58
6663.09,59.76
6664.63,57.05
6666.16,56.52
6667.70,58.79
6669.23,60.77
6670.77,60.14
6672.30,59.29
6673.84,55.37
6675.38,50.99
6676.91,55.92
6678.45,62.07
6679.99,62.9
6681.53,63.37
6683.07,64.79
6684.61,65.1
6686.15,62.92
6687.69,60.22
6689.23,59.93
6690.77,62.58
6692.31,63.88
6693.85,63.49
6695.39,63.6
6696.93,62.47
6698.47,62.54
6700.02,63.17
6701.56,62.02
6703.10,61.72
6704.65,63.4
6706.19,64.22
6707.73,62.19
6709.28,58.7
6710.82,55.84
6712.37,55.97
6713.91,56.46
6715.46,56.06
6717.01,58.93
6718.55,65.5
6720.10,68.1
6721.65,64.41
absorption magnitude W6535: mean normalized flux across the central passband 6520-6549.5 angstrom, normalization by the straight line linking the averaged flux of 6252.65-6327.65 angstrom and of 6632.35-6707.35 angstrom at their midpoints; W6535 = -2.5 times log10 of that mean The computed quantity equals 0.03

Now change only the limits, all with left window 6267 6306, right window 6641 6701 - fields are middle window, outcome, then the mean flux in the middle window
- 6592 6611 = -0.053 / 63.9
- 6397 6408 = -0.054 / 66.1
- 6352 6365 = -0.094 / 69.1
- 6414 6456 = 0.043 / 60.2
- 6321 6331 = -0.008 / 64.2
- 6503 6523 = -0.044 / 64.3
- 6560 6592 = 0.023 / 59.8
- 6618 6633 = 0.040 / 58.4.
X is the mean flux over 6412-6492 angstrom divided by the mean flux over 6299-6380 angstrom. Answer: 0.93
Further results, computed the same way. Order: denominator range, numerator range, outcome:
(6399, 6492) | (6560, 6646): 1.00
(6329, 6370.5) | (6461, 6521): 0.96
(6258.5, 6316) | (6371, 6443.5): 0.99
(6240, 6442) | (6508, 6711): 0.95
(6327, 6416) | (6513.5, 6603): 0.94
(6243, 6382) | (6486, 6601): 0.96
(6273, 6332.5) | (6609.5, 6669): 0.95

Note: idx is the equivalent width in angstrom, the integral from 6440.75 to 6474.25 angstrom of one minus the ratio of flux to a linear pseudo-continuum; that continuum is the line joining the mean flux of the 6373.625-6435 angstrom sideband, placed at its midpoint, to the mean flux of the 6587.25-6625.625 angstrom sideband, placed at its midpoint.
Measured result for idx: 1.30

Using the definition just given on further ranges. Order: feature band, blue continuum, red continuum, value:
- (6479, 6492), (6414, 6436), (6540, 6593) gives 0.5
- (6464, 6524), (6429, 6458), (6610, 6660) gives -2.8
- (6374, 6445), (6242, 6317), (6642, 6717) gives -1.0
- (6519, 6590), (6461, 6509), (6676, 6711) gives 2.3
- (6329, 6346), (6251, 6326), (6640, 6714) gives 0.6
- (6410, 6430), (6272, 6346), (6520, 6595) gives 0.3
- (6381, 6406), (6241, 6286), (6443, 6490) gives -1.6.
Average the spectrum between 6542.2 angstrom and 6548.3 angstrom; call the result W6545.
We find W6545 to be 61.5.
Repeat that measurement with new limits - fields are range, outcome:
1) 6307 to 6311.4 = 66.9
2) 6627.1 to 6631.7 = 55.2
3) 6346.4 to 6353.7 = 69.4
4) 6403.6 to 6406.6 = 66.9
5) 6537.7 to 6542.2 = 65.7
